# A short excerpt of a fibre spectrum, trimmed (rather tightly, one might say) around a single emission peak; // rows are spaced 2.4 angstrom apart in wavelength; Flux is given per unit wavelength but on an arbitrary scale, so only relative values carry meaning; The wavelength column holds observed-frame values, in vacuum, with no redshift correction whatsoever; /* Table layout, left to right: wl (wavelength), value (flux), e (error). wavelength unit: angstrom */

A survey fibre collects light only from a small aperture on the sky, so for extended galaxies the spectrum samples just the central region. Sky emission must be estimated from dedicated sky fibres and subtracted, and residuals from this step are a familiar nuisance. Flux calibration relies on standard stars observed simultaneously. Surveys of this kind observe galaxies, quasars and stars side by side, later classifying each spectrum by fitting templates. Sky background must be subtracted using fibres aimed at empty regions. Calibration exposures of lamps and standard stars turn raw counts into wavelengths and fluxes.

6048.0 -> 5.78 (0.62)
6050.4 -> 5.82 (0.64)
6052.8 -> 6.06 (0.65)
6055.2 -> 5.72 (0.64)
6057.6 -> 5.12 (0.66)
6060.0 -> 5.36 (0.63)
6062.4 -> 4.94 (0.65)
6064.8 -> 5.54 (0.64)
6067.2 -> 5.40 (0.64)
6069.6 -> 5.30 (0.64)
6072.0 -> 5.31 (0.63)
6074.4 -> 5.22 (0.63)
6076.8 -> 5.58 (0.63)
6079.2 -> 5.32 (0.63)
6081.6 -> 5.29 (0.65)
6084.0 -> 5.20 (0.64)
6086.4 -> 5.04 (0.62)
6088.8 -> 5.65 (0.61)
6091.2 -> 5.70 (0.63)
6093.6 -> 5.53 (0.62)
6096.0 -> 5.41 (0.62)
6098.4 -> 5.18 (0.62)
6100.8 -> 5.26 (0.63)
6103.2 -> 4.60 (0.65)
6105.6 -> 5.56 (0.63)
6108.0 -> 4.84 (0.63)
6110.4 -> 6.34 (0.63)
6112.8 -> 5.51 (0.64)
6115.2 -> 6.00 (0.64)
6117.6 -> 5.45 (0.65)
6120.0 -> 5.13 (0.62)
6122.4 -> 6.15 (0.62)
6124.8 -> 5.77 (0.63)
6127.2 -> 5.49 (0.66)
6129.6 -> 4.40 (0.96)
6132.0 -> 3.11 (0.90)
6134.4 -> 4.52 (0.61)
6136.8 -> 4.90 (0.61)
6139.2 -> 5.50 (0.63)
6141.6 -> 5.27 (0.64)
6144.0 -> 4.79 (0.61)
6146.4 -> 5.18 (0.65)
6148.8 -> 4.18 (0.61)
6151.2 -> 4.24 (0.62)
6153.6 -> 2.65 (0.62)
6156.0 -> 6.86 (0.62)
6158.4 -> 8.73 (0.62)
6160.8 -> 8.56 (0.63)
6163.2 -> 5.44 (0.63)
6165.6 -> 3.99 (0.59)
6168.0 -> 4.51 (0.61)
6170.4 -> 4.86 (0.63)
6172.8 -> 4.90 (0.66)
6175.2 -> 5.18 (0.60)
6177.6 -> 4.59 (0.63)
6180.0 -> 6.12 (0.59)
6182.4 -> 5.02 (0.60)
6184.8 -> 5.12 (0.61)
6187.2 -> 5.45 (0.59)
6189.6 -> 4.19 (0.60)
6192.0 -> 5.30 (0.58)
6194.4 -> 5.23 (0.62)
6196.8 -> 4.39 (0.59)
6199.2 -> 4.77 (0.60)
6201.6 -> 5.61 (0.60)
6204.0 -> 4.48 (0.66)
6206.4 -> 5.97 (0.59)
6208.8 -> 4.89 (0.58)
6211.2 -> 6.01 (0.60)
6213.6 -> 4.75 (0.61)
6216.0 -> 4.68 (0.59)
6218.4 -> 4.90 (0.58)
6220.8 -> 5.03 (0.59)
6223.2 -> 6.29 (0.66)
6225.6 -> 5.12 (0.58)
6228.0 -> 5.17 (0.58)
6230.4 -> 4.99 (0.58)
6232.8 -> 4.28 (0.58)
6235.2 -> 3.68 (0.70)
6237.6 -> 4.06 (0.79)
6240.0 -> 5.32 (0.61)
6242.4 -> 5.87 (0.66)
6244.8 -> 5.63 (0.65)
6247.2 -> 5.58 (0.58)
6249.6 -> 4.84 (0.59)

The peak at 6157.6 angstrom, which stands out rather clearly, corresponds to H-beta 4861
